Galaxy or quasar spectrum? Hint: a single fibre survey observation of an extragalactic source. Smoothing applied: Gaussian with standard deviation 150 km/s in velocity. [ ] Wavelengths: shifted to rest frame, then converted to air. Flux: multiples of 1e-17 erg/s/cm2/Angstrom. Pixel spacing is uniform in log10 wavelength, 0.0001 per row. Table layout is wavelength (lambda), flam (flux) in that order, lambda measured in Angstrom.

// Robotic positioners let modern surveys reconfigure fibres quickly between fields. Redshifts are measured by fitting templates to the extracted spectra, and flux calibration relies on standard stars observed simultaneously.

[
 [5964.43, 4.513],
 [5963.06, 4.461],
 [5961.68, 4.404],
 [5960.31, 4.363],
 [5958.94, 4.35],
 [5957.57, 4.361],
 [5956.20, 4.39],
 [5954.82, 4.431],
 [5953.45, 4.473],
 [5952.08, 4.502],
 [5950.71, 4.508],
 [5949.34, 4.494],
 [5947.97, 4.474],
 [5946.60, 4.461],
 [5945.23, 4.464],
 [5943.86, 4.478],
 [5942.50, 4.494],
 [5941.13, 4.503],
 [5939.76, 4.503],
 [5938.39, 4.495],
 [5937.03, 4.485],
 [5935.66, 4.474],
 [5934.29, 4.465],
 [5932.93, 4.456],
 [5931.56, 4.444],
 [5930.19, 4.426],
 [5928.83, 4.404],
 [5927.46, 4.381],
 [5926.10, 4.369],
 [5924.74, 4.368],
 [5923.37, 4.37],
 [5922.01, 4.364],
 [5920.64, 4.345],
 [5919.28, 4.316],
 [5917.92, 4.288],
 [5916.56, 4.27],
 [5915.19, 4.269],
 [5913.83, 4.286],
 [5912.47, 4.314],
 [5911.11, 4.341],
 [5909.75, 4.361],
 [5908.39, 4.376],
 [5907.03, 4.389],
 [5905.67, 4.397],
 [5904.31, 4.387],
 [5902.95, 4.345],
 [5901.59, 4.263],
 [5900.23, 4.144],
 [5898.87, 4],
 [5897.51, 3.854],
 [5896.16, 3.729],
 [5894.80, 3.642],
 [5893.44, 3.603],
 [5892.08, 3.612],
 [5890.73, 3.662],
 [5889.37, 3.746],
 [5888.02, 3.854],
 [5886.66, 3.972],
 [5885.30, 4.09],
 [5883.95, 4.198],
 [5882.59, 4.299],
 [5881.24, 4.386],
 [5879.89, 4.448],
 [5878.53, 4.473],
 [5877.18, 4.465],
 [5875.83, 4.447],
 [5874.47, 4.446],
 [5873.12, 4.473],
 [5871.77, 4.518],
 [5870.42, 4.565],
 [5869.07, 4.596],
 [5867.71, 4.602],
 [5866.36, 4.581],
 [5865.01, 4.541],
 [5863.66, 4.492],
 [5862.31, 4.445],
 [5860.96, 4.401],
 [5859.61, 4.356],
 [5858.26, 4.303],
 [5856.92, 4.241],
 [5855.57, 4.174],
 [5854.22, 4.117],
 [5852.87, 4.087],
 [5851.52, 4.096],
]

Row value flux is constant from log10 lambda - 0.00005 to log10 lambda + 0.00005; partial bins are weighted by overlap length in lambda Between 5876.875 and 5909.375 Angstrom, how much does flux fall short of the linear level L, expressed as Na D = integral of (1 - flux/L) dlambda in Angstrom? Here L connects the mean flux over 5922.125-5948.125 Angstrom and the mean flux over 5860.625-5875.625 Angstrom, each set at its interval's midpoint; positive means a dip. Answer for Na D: 2.8 Angstrom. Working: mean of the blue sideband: 4.51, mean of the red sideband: 4.45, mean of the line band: 4.1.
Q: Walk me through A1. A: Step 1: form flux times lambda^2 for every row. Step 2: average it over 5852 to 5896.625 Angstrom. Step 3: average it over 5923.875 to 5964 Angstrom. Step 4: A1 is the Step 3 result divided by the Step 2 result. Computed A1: 1.08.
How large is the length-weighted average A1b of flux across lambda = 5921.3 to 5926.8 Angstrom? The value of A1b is 4.37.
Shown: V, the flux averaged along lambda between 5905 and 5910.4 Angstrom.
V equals 4.38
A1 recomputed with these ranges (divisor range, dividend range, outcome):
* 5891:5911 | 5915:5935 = 1.08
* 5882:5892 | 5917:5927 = 1.11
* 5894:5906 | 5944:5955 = 1.12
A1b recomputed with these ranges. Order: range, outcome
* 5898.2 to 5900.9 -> 4.07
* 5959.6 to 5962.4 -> 4.38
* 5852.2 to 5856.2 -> 4.12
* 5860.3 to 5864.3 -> 4.45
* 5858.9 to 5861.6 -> 4.37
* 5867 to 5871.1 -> 4.58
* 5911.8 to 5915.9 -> 4.28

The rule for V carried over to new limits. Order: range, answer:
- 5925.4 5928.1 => 4.39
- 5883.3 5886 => 4.14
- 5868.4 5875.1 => 4.53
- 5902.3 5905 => 4.36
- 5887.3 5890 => 3.81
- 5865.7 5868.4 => 4.58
